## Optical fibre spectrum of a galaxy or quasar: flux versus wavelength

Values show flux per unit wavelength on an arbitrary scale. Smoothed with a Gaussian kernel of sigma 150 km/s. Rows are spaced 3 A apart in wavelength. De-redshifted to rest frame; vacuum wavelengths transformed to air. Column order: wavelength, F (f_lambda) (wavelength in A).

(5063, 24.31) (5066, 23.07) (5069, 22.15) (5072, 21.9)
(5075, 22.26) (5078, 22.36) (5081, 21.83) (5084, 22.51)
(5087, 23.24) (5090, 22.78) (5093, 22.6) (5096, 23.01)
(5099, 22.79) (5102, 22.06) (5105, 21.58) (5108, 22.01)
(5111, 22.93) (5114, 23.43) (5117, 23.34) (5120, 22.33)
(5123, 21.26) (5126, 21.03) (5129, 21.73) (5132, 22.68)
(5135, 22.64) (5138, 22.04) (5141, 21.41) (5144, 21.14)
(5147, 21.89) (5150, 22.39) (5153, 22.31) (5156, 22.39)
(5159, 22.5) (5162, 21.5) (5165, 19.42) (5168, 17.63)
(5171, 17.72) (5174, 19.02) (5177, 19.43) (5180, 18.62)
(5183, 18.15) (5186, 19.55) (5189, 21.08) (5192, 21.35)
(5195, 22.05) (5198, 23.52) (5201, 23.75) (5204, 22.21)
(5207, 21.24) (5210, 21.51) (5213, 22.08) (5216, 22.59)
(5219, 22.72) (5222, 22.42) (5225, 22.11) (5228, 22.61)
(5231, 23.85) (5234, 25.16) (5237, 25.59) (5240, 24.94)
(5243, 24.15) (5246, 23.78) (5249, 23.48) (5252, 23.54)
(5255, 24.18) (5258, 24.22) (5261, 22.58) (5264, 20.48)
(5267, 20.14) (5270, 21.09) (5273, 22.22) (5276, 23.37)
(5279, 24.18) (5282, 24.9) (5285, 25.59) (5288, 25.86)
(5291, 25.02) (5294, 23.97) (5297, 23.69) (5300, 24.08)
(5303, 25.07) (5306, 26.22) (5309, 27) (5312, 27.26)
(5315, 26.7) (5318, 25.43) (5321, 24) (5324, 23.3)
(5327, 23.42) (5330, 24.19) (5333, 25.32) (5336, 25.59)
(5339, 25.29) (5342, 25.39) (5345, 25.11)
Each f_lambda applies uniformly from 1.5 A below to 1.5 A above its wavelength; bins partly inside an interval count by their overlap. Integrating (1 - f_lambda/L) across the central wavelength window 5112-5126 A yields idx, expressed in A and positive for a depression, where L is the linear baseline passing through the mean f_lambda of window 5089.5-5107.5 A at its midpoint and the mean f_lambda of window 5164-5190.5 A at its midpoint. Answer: -0.6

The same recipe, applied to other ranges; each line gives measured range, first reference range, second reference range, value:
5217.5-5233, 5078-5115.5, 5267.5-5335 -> 0.7 A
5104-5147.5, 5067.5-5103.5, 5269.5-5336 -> 1.5 A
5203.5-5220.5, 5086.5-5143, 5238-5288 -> 0.7 A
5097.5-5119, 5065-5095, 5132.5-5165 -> -0.3 A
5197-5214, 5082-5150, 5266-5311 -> 0.7 A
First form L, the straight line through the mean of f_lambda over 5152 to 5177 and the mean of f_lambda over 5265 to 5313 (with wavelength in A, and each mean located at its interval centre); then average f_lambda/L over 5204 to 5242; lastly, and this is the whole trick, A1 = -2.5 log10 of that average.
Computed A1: -0.04 mag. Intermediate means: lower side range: 20.2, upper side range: 24.3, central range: 23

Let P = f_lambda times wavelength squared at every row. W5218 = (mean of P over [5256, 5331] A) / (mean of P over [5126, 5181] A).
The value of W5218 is 1.22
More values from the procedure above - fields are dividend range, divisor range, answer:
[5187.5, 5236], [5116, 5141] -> 1.06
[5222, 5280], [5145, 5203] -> 1.15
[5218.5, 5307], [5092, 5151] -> 1.13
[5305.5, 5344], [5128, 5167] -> 1.24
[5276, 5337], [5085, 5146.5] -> 1.21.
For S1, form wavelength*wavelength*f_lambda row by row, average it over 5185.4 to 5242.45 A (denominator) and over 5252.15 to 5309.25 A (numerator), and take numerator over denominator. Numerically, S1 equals 1.1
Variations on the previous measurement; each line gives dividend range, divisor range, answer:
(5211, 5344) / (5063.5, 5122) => 1.15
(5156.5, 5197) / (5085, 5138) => 0.91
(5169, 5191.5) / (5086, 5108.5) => 0.88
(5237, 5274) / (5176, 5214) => 1.11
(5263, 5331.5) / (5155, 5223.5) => 1.21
